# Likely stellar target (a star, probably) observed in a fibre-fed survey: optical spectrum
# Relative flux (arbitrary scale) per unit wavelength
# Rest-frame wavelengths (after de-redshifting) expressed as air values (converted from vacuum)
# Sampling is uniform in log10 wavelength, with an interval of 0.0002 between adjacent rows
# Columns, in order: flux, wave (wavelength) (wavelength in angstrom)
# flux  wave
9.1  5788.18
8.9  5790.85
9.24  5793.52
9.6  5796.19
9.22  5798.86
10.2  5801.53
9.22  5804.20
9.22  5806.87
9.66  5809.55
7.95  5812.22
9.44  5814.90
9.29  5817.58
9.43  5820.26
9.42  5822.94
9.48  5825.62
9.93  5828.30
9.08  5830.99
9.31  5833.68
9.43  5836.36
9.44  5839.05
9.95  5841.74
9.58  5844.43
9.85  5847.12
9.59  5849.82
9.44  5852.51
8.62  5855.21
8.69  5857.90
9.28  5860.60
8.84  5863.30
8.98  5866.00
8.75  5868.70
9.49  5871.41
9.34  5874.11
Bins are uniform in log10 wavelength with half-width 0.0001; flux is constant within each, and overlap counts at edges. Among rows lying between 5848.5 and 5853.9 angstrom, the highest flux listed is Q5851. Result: 9.59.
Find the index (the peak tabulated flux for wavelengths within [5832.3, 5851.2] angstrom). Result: 9.95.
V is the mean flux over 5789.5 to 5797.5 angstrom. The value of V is 9.24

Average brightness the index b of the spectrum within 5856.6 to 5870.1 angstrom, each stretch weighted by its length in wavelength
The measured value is 8.91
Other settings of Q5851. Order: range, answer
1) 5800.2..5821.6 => 10.2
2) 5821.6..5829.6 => 9.93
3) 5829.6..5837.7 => 9.43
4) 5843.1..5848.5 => 9.85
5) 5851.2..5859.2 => 9.44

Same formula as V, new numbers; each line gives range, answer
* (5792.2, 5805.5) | 9.5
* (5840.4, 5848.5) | 9.79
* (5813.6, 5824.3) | 9.4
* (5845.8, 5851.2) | 9.71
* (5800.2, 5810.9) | 9.58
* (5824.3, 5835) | 9.44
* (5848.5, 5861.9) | 9.13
